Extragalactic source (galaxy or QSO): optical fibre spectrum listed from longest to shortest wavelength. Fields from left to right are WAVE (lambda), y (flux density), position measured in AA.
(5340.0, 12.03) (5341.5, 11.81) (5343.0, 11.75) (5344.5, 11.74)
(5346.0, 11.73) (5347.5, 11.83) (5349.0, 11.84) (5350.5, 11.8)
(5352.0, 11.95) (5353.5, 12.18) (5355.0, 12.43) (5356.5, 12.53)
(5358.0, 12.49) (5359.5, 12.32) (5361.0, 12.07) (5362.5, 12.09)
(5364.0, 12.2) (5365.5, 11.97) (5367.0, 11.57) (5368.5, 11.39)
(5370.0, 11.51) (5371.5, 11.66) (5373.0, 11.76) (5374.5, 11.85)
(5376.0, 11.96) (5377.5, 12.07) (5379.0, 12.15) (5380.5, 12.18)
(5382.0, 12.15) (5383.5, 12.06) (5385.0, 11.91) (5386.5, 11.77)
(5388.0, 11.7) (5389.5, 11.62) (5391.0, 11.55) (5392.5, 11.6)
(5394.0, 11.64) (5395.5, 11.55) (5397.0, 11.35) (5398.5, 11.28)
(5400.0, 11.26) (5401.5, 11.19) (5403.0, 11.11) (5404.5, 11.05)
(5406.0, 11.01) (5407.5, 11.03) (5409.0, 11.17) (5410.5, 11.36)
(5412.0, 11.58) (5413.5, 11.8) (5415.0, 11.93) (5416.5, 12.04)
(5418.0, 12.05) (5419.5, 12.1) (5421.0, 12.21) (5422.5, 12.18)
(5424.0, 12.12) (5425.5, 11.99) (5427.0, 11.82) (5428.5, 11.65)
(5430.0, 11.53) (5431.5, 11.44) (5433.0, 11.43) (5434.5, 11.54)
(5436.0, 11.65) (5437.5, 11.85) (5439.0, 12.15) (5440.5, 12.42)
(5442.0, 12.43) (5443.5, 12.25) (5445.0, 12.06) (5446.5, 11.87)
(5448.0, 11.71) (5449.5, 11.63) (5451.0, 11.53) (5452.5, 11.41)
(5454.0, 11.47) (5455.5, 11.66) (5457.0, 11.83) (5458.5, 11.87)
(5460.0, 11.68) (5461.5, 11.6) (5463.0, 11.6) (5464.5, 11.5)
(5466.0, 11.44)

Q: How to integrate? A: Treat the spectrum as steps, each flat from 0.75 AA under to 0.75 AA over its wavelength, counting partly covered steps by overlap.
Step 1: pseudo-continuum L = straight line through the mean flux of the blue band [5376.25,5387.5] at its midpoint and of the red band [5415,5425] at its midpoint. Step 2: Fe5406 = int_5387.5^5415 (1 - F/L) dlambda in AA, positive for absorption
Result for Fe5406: 1.5 AA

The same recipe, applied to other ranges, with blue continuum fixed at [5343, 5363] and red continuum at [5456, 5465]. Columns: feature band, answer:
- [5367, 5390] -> 0.3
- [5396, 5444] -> 0.6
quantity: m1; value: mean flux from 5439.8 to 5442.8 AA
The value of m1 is 12.4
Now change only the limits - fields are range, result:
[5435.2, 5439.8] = 11.9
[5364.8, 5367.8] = 11.8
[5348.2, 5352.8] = 11.9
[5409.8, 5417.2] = 11.7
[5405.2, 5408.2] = 11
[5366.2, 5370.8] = 11.5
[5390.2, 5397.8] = 11.5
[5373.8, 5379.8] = 12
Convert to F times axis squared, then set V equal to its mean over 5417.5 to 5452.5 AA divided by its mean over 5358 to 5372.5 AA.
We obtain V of 1.0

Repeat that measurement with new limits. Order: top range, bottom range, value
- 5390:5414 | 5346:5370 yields 0.96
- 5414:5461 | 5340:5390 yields 1.02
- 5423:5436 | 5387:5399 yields 1.03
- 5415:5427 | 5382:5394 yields 1.04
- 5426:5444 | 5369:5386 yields 1.01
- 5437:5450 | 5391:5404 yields 1.08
